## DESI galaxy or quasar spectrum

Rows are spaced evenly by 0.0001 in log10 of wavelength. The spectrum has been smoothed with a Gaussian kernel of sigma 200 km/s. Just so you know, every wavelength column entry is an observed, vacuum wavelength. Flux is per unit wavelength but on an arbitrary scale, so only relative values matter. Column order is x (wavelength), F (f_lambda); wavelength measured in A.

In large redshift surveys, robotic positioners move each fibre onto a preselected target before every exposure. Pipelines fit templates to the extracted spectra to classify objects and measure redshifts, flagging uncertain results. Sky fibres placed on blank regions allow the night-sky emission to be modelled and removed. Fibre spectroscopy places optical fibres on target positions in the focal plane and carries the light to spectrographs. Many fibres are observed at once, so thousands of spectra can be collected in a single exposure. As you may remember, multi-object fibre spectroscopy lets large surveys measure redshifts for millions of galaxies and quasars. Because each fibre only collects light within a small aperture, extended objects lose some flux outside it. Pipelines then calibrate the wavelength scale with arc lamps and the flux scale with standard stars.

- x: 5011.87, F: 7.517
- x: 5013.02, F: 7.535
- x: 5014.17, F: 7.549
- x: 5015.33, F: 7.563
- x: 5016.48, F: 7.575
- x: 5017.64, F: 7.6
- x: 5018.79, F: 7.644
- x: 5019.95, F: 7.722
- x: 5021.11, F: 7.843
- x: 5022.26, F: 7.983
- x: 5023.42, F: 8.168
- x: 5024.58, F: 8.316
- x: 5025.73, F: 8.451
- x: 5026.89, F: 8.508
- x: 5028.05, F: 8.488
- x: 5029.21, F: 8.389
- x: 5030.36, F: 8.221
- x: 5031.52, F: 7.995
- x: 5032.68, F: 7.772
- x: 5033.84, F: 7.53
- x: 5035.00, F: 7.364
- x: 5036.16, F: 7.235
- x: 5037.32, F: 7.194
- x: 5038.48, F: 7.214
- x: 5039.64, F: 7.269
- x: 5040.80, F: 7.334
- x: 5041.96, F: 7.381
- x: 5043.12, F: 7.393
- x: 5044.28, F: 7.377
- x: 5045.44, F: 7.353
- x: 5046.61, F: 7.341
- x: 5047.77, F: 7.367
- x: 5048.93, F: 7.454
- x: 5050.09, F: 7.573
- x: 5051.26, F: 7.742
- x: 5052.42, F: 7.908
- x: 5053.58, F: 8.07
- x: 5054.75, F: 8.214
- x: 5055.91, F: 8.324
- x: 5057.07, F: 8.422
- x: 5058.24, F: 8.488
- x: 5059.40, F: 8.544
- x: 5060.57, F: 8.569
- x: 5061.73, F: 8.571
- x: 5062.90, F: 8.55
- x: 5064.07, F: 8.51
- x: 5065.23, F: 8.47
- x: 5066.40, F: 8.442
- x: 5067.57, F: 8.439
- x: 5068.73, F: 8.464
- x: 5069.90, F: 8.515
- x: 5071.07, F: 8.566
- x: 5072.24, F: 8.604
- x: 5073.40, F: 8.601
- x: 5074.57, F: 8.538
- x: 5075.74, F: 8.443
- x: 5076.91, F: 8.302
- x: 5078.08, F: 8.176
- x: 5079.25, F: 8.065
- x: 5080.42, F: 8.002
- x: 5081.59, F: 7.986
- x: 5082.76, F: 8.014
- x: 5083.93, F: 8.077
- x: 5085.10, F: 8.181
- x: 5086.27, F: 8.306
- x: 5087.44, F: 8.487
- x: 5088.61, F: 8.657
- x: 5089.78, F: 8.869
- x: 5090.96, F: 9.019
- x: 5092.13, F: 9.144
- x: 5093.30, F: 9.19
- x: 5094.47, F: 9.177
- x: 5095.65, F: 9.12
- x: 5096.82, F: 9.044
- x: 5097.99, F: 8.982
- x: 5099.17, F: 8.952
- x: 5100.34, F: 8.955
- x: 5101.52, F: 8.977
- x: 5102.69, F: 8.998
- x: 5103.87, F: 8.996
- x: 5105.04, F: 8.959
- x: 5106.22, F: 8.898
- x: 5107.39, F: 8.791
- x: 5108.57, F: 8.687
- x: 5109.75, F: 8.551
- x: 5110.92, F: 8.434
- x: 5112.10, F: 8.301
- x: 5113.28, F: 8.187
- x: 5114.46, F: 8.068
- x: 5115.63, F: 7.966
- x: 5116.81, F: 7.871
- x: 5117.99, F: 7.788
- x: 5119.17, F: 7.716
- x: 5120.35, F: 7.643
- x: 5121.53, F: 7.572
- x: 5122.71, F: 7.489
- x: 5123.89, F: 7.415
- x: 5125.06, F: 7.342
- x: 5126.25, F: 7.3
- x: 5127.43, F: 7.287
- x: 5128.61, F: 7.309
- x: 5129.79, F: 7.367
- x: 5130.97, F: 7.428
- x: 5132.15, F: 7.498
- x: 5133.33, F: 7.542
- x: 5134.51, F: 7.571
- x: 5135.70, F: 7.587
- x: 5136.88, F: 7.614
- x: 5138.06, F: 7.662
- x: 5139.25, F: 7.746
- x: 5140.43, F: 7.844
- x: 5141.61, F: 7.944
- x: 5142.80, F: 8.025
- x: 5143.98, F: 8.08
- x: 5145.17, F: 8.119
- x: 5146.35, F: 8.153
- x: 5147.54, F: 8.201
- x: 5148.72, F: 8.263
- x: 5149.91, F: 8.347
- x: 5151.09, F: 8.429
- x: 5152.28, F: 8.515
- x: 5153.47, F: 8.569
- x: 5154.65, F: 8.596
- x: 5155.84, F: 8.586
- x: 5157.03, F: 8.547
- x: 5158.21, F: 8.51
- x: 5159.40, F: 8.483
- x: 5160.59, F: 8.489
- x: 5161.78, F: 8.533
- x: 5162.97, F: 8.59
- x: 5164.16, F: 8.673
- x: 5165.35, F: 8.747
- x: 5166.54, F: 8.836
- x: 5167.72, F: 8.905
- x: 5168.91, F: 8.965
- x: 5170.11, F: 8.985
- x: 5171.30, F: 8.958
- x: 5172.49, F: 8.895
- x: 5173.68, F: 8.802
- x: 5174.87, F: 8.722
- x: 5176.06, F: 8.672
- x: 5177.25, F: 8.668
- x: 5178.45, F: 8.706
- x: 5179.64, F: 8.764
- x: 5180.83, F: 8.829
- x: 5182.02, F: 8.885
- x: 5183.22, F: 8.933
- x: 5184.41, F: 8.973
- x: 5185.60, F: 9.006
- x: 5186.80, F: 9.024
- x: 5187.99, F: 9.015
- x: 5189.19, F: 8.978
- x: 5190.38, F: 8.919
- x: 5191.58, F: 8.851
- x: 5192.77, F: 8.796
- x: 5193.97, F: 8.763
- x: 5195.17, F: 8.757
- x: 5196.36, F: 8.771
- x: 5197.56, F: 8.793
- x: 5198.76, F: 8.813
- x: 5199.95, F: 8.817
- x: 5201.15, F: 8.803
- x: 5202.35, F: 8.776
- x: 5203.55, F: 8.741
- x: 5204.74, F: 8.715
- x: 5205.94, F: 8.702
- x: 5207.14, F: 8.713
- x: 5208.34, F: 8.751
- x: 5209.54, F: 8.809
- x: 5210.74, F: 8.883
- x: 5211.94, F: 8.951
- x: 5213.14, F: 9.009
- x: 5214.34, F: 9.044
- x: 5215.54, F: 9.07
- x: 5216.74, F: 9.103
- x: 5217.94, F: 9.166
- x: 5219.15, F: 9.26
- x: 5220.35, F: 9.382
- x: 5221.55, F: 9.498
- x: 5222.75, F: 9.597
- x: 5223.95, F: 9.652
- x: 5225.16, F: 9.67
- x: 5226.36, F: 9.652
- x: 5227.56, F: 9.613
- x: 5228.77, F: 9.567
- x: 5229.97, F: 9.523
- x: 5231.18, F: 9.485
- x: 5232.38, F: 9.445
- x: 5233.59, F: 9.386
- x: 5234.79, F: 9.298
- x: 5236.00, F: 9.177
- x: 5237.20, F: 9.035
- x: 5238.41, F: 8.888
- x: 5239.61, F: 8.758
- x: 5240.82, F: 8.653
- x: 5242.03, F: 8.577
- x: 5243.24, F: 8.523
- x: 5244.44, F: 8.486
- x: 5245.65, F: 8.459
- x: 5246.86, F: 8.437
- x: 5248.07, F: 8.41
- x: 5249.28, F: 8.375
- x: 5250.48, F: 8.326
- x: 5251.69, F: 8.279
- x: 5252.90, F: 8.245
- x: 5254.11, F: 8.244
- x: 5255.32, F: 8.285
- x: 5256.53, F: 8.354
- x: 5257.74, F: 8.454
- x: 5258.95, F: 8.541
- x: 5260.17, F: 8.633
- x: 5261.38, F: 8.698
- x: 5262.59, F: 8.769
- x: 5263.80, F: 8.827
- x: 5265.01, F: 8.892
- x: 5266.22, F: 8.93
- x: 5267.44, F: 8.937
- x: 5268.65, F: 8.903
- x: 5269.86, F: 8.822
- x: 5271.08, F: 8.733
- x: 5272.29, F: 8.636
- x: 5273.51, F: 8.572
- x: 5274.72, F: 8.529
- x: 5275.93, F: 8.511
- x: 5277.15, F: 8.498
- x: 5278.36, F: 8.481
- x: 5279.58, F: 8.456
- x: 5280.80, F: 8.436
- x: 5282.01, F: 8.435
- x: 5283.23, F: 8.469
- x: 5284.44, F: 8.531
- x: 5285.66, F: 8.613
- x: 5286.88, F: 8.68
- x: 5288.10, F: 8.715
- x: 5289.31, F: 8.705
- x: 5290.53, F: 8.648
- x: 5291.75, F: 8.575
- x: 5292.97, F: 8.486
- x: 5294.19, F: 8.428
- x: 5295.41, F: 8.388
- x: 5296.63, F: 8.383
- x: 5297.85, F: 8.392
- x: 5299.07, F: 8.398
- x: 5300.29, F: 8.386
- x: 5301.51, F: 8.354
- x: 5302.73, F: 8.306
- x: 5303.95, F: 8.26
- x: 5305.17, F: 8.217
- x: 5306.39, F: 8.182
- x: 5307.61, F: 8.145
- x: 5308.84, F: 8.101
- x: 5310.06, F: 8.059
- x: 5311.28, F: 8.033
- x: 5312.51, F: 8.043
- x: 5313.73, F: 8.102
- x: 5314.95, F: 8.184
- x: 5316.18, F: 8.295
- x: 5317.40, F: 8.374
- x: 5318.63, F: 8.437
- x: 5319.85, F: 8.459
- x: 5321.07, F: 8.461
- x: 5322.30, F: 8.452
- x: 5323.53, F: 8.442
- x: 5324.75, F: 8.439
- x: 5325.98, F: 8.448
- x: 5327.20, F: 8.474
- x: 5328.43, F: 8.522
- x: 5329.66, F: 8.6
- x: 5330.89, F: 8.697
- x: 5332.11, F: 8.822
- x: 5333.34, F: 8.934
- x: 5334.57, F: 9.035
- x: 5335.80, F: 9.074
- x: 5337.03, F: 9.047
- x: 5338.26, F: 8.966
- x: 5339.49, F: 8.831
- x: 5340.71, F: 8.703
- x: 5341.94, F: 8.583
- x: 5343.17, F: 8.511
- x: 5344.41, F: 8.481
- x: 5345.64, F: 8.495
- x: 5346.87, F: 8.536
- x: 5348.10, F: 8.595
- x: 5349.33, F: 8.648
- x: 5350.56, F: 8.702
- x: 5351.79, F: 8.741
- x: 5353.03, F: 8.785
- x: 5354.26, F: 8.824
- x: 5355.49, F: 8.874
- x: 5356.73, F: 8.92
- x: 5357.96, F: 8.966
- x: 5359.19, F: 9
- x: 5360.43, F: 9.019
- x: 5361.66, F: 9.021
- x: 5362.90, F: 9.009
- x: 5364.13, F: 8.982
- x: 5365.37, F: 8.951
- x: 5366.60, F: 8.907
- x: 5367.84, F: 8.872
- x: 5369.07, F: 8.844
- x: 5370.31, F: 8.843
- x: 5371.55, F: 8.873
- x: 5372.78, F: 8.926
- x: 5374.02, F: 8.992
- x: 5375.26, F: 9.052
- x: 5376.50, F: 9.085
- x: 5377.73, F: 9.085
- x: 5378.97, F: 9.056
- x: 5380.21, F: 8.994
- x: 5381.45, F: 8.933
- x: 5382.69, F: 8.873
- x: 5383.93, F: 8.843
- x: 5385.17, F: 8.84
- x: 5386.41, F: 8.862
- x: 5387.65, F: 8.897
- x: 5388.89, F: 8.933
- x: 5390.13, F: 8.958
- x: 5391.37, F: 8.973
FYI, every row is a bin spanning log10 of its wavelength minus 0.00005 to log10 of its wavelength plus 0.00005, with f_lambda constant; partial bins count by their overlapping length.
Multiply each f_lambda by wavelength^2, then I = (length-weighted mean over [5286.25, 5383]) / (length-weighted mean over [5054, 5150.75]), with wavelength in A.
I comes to 1.14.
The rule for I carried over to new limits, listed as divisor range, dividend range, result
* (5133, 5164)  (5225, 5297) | 1.11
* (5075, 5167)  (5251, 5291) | 1.10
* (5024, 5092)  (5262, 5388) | 1.18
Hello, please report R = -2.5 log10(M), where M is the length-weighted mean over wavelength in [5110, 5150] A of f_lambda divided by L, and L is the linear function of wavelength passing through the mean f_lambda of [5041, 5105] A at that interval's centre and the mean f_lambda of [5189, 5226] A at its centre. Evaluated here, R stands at 0.11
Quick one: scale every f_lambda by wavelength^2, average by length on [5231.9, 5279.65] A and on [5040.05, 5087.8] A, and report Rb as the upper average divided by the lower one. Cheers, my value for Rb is 1.15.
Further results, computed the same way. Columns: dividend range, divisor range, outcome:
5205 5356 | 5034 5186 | 1.12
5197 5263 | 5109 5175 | 1.13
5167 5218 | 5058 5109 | 1.07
